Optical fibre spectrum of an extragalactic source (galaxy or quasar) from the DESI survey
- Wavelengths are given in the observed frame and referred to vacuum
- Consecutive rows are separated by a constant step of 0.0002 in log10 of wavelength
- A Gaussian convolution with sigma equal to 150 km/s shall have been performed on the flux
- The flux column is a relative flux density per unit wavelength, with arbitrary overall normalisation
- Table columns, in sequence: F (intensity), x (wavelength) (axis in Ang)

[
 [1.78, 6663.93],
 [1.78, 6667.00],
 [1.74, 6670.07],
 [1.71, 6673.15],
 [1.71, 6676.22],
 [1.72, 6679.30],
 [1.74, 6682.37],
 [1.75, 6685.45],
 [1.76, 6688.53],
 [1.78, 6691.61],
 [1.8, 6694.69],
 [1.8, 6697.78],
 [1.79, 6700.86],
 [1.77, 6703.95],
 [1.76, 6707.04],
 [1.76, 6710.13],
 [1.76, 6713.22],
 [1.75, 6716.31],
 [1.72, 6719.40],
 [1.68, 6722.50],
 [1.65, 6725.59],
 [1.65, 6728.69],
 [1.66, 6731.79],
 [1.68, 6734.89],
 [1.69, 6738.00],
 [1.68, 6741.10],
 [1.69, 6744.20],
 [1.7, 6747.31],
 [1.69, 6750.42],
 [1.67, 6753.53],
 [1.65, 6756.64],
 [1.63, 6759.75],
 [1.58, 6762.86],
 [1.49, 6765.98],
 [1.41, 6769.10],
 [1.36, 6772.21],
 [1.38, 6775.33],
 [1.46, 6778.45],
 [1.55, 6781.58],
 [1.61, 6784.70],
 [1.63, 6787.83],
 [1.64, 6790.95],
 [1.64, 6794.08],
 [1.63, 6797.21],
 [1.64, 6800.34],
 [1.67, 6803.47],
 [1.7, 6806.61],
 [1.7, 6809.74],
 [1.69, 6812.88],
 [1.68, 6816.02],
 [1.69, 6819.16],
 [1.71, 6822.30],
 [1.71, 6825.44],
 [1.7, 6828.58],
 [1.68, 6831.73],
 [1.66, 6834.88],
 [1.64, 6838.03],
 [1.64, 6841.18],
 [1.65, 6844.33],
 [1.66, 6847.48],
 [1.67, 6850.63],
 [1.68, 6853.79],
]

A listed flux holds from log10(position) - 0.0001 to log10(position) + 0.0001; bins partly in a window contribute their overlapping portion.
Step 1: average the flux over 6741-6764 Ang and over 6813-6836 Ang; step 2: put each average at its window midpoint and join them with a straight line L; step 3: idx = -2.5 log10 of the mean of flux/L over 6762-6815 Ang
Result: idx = 0.067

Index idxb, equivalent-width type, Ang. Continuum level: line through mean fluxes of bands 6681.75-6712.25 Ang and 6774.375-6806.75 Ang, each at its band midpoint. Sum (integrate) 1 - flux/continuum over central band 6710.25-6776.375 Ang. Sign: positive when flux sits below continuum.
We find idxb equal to 2.1 Ang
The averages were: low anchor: 1.77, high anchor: 1.59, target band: 1.63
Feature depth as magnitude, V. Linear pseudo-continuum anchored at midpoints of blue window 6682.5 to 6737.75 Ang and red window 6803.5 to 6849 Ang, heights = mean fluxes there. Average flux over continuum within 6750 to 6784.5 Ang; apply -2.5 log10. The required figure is 0.12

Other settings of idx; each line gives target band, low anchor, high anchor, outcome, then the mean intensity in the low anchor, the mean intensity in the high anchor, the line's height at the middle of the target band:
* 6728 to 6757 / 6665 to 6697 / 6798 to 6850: 0.03 mag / 1.75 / 1.68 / 1.72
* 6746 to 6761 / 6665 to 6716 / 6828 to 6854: 0.03 mag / 1.76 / 1.66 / 1.72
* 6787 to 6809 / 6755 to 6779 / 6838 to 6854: -0.06 mag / 1.5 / 1.66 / 1.56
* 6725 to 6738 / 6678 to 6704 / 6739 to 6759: 0.03 mag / 1.77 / 1.68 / 1.71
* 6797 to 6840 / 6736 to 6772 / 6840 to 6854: -0.02 mag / 1.62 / 1.66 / 1.65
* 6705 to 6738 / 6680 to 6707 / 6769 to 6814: 0.01 mag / 1.77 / 1.59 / 1.72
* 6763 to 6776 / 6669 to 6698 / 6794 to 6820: 0.18 mag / 1.75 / 1.67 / 1.7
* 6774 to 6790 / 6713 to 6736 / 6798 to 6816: 0.10 mag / 1.69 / 1.68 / 1.68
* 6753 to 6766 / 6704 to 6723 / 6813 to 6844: 0.07 mag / 1.74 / 1.68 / 1.72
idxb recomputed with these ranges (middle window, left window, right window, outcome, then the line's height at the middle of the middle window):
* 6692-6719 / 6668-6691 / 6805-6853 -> -0.7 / 1.73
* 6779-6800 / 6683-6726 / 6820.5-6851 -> 1.1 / 1.7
